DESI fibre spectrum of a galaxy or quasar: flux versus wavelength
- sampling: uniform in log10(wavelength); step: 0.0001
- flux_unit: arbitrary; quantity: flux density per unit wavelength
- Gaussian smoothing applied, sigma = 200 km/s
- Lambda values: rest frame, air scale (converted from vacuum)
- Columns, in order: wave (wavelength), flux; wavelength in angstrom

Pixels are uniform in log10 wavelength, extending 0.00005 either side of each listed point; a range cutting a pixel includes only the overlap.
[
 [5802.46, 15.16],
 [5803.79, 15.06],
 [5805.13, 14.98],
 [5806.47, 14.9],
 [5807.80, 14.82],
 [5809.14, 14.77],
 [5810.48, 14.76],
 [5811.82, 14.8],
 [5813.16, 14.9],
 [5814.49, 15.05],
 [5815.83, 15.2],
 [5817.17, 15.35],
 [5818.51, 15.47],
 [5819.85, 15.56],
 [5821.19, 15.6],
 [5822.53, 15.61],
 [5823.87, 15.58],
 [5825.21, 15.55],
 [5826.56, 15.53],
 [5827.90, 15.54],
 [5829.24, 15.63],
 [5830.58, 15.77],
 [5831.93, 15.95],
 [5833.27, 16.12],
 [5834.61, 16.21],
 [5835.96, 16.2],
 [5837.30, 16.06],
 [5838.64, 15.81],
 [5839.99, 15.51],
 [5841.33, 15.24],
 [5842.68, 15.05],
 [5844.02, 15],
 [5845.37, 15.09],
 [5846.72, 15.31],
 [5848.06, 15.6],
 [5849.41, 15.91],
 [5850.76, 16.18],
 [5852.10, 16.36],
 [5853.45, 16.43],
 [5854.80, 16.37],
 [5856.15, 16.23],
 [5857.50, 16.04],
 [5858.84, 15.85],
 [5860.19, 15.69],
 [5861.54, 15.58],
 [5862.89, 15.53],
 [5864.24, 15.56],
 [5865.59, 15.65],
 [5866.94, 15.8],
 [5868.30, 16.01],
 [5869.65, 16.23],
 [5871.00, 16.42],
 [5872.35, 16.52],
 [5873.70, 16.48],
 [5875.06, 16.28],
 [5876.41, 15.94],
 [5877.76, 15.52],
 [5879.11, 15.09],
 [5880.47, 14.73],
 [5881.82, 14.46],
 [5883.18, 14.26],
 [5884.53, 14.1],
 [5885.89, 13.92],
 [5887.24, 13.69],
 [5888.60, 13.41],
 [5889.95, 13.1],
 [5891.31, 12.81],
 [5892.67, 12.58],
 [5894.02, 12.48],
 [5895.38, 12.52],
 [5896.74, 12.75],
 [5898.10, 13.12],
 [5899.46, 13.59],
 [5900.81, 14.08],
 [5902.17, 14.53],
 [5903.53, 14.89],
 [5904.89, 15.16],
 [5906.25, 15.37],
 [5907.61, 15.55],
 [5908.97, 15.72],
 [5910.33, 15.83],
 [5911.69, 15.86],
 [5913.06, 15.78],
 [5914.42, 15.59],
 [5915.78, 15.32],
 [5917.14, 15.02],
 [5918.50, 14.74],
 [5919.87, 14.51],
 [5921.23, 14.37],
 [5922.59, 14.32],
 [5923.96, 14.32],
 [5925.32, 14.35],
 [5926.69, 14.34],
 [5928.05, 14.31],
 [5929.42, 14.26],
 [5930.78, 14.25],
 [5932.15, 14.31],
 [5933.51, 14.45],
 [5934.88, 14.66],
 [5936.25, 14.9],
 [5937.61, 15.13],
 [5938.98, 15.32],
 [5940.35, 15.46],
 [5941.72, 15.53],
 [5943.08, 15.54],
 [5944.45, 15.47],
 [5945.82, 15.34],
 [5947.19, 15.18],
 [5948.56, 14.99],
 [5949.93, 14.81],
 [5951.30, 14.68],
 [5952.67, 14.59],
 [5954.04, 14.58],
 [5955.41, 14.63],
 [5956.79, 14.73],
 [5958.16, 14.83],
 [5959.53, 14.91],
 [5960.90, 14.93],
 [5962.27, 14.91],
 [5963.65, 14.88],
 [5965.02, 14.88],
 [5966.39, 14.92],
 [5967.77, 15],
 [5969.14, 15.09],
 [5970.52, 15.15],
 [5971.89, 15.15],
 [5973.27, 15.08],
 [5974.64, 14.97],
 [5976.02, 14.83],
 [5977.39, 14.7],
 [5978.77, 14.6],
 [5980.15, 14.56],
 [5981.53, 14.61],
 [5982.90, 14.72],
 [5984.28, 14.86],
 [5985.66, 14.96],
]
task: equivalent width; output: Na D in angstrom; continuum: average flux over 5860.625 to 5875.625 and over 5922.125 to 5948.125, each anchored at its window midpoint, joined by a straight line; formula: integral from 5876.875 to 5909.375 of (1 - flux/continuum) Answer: 3.1 angstrom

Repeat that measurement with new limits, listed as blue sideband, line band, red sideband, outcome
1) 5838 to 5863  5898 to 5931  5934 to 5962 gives 1.0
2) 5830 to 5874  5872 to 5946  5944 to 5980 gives 3.5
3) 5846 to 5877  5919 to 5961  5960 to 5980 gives 1.2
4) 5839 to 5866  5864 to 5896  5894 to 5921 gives 1.0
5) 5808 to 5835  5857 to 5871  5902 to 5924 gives -0.5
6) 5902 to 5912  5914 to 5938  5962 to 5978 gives 1.0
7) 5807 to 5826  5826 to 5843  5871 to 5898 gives -0.9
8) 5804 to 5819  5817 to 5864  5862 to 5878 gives -0.7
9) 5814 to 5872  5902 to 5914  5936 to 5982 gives -0.1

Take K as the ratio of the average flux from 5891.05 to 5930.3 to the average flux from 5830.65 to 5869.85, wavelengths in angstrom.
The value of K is 0.91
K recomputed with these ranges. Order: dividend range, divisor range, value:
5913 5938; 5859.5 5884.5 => 0.94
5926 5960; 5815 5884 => 0.95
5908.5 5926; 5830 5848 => 0.96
